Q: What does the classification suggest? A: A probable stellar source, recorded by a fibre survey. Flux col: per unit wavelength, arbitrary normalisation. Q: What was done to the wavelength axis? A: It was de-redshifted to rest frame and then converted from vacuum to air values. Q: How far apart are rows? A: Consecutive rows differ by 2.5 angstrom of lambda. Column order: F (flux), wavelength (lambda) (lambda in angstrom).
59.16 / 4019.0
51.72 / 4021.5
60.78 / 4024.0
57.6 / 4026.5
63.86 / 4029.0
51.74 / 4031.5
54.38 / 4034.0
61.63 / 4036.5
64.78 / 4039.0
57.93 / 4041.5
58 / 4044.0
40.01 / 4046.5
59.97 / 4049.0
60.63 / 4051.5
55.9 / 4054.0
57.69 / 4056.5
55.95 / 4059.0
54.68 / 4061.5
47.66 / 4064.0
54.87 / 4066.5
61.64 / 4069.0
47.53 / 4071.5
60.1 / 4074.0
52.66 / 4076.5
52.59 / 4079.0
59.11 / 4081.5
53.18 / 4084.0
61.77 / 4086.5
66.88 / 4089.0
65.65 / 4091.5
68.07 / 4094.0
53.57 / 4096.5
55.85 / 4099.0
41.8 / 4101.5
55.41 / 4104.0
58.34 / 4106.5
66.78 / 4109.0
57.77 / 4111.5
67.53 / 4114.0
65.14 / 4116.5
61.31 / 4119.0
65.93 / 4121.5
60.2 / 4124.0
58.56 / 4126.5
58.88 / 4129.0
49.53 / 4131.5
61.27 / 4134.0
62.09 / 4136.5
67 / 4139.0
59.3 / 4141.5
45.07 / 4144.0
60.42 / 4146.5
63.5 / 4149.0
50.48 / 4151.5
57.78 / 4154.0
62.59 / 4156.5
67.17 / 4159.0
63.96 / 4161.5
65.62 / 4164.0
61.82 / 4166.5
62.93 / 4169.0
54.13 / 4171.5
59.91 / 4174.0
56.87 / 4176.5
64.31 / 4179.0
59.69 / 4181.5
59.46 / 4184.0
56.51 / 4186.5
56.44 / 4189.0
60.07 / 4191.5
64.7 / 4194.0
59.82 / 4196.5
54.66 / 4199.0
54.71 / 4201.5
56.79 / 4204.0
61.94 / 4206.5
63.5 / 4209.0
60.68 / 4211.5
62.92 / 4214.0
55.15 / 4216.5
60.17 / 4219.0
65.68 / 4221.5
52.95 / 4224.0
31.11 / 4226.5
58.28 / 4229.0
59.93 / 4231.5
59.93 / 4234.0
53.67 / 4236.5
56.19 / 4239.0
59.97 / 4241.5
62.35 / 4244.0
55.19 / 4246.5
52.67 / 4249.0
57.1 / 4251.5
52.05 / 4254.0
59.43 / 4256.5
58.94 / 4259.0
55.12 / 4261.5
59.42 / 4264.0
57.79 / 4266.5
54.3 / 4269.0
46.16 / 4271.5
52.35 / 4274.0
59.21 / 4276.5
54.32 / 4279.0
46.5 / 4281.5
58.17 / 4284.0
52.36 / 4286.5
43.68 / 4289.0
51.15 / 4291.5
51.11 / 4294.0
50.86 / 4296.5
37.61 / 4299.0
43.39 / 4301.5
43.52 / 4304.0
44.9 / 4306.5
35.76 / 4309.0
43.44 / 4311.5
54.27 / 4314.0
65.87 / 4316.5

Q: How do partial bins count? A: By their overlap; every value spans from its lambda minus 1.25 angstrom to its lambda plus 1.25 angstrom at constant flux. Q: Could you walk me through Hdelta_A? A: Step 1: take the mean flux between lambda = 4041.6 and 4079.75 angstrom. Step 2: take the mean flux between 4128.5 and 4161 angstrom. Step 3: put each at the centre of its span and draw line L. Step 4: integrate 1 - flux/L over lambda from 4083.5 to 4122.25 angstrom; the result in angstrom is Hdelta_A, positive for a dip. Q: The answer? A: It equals -2.4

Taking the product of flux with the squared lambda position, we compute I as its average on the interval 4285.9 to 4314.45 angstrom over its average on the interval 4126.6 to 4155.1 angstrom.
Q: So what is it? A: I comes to 0.85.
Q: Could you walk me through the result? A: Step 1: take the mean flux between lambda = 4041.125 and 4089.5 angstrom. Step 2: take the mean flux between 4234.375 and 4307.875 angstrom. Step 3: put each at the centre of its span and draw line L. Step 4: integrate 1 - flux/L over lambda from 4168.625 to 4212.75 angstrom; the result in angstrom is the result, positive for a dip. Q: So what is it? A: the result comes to -4.3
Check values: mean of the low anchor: 55.7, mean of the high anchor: 52.8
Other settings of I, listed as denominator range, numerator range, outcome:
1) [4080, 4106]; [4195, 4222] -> 1.08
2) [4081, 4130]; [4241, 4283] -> 0.99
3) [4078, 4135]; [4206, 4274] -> 1.02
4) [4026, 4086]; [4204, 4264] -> 1.11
